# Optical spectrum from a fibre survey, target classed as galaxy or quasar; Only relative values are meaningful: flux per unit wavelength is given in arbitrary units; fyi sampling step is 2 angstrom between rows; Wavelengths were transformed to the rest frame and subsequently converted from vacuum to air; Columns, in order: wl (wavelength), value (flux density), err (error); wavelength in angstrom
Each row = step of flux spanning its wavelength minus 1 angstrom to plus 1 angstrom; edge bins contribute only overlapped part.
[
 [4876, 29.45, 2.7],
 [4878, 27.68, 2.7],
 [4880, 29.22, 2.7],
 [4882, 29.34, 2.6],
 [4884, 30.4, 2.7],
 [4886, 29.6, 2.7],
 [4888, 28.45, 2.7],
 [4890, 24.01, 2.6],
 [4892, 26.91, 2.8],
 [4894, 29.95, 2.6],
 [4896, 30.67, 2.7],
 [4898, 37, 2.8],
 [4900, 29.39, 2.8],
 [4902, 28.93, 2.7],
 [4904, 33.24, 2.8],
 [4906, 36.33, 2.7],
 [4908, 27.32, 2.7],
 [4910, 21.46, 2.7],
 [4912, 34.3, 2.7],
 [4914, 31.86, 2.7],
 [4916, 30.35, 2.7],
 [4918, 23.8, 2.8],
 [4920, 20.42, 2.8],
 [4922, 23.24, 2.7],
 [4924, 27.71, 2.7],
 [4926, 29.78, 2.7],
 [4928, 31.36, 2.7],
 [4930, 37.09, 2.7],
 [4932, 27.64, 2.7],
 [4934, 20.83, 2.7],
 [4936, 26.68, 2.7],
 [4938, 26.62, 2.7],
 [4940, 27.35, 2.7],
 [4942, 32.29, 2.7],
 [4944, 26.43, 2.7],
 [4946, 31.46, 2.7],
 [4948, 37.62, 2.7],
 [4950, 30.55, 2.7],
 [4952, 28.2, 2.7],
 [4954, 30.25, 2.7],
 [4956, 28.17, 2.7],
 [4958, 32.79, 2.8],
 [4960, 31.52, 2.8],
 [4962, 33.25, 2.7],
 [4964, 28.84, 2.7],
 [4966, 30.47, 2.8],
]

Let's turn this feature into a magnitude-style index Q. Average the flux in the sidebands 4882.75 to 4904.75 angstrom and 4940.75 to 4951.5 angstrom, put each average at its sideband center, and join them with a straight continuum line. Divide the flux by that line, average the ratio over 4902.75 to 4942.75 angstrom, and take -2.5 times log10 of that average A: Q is 0.08 mag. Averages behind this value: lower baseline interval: 29.8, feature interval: 28.5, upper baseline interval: 31.4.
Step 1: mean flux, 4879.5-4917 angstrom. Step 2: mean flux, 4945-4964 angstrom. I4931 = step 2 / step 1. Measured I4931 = 1.0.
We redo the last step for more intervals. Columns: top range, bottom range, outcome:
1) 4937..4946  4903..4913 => 0.93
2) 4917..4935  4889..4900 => 0.91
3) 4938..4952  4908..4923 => 1.15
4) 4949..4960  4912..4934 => 1.07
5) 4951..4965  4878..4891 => 1.07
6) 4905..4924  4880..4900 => 0.94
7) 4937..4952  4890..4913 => 1.00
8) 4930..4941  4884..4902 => 0.91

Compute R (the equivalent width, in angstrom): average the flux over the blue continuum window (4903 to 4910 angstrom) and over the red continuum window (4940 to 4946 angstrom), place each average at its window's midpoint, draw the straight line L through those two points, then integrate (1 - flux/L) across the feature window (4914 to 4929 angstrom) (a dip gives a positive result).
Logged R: 1.6 angstrom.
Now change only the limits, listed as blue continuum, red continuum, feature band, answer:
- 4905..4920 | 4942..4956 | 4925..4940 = 0.65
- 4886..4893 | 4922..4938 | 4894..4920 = -2.38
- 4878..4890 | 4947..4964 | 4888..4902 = -0.14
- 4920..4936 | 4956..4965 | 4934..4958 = 0.23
